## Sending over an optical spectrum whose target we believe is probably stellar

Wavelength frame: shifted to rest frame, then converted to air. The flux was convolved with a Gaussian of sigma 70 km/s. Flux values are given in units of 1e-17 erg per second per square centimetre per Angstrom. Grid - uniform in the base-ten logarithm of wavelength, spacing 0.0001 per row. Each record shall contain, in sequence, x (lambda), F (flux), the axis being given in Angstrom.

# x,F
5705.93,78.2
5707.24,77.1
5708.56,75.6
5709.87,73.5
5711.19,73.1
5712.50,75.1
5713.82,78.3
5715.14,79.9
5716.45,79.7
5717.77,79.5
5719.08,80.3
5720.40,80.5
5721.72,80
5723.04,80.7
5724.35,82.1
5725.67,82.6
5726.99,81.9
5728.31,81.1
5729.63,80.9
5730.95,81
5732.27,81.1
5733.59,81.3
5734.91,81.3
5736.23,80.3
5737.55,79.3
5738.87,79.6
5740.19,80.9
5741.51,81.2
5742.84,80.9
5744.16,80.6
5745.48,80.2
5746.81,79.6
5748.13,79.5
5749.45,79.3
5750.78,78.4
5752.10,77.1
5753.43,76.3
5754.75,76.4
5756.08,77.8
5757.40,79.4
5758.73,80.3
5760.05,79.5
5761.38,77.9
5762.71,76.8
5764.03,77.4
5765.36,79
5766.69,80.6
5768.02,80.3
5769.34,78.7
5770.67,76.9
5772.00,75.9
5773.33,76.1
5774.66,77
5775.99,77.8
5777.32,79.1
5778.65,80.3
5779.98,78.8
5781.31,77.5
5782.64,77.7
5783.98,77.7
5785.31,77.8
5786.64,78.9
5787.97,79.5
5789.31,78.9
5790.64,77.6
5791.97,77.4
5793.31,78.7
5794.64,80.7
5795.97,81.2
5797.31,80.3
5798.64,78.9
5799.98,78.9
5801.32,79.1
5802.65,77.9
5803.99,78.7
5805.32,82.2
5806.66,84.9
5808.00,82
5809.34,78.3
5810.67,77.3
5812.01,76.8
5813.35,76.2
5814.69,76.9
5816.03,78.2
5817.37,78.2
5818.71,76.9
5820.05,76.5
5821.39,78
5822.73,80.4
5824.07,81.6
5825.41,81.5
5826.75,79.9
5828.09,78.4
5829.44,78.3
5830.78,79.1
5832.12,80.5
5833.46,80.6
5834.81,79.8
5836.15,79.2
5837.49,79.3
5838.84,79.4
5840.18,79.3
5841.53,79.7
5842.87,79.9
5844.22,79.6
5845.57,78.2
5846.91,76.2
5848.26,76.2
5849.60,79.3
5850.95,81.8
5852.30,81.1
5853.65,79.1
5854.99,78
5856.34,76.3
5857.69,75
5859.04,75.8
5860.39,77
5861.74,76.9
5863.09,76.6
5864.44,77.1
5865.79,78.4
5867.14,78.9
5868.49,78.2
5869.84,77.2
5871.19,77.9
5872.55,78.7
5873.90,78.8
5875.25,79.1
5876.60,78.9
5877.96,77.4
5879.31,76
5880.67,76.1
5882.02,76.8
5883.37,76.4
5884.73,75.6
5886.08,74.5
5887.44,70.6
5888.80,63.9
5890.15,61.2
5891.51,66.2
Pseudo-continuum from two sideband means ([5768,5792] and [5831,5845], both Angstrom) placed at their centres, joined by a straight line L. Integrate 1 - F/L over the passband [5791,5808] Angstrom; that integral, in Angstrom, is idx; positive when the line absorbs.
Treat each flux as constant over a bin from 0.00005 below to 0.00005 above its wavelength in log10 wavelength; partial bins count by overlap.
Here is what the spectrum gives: -0.3 Angstrom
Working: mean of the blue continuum 78.1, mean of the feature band 79.9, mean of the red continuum 79.7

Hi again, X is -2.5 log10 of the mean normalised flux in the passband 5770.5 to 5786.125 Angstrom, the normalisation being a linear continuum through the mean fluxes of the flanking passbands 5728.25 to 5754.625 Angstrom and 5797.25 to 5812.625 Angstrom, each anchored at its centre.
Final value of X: 0.03 mag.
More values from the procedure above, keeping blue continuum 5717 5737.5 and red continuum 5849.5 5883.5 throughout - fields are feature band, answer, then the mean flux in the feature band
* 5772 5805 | 0.013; 78.6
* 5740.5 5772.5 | 0.020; 78.8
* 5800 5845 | -0.006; 79.2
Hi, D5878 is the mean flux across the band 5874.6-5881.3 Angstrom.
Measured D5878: 77.4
